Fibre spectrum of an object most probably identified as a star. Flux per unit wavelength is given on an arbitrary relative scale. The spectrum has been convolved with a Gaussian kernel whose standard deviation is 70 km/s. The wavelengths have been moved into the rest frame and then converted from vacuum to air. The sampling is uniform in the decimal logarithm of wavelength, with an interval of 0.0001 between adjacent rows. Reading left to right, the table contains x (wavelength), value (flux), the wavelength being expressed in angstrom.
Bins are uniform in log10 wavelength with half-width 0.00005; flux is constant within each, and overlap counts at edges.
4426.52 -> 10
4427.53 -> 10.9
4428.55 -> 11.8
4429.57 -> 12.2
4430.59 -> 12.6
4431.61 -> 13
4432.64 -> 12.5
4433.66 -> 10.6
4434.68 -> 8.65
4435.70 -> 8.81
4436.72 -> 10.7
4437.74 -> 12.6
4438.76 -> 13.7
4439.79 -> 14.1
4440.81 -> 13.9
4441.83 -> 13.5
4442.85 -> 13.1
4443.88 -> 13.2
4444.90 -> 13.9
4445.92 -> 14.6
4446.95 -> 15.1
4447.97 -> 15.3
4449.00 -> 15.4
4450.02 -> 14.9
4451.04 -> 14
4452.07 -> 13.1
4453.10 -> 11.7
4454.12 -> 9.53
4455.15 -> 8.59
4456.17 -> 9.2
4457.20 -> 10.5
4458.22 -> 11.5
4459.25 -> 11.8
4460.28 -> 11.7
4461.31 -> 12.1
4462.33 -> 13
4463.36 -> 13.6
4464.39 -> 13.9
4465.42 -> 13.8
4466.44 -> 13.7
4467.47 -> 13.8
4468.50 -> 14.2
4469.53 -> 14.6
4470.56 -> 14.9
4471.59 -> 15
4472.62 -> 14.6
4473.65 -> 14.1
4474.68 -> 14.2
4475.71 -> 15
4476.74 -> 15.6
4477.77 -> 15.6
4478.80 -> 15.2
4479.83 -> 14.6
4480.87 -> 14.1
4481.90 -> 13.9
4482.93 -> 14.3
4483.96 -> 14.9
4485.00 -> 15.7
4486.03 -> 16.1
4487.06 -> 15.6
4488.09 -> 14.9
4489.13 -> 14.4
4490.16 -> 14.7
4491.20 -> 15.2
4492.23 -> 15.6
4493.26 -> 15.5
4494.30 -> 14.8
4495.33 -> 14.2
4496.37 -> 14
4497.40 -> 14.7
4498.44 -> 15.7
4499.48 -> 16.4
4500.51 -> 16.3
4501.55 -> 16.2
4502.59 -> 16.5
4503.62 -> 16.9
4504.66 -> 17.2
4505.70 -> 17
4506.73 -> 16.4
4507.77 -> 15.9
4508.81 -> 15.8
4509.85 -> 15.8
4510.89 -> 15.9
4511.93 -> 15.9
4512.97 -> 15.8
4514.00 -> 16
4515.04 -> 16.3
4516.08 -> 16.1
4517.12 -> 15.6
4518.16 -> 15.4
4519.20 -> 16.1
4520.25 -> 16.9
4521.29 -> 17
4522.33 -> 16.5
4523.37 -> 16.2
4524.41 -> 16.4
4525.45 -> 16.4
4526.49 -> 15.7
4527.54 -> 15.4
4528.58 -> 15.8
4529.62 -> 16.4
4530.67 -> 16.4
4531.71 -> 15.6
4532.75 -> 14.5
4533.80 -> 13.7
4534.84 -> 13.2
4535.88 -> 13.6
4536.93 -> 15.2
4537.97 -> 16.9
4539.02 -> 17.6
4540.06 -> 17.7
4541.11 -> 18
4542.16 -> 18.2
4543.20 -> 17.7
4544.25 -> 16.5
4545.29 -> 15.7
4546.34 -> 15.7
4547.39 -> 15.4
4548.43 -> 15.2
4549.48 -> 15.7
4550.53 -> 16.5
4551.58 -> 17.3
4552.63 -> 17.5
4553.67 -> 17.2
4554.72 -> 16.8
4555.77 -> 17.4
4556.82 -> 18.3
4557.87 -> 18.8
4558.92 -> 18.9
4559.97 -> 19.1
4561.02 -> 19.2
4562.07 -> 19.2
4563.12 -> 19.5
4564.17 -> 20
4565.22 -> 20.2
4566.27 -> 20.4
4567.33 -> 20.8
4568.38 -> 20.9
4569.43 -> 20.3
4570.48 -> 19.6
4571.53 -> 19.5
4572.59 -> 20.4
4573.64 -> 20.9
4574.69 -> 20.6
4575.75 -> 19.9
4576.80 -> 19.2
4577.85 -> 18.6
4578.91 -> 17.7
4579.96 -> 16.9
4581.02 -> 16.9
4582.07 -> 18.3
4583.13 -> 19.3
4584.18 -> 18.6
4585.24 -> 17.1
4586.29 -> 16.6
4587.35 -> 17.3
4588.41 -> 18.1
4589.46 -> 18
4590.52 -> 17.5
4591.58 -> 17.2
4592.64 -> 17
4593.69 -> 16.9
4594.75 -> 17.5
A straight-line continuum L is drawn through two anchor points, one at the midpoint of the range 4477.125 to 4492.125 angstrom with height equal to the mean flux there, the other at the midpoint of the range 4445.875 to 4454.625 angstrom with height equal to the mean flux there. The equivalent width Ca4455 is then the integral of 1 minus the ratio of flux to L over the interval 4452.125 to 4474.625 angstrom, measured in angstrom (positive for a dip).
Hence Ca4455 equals 2.4 angstrom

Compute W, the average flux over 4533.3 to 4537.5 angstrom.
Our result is 14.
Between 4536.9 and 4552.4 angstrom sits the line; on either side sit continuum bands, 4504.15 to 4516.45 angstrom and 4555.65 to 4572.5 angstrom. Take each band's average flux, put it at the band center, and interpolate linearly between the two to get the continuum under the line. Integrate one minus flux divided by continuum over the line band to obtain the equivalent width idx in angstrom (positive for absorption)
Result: 1.4 angstrom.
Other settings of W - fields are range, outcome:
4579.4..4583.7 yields 17.9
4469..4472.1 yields 14.8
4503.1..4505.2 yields 17.1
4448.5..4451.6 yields 14.8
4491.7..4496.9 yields 14.8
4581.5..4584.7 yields 18.7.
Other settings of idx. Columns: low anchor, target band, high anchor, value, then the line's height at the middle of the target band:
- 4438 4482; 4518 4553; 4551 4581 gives 2.69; 17.5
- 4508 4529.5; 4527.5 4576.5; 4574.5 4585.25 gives -0.79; 17.4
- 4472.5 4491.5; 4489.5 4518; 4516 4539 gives -0.94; 15.3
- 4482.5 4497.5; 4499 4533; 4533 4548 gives -1.37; 15.5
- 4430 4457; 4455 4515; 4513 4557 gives -1.83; 14.2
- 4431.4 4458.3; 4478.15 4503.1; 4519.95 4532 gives -0.97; 14.6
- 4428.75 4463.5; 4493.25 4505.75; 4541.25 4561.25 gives -0.77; 14.8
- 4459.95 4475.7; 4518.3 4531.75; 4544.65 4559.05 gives -0.28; 15.9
